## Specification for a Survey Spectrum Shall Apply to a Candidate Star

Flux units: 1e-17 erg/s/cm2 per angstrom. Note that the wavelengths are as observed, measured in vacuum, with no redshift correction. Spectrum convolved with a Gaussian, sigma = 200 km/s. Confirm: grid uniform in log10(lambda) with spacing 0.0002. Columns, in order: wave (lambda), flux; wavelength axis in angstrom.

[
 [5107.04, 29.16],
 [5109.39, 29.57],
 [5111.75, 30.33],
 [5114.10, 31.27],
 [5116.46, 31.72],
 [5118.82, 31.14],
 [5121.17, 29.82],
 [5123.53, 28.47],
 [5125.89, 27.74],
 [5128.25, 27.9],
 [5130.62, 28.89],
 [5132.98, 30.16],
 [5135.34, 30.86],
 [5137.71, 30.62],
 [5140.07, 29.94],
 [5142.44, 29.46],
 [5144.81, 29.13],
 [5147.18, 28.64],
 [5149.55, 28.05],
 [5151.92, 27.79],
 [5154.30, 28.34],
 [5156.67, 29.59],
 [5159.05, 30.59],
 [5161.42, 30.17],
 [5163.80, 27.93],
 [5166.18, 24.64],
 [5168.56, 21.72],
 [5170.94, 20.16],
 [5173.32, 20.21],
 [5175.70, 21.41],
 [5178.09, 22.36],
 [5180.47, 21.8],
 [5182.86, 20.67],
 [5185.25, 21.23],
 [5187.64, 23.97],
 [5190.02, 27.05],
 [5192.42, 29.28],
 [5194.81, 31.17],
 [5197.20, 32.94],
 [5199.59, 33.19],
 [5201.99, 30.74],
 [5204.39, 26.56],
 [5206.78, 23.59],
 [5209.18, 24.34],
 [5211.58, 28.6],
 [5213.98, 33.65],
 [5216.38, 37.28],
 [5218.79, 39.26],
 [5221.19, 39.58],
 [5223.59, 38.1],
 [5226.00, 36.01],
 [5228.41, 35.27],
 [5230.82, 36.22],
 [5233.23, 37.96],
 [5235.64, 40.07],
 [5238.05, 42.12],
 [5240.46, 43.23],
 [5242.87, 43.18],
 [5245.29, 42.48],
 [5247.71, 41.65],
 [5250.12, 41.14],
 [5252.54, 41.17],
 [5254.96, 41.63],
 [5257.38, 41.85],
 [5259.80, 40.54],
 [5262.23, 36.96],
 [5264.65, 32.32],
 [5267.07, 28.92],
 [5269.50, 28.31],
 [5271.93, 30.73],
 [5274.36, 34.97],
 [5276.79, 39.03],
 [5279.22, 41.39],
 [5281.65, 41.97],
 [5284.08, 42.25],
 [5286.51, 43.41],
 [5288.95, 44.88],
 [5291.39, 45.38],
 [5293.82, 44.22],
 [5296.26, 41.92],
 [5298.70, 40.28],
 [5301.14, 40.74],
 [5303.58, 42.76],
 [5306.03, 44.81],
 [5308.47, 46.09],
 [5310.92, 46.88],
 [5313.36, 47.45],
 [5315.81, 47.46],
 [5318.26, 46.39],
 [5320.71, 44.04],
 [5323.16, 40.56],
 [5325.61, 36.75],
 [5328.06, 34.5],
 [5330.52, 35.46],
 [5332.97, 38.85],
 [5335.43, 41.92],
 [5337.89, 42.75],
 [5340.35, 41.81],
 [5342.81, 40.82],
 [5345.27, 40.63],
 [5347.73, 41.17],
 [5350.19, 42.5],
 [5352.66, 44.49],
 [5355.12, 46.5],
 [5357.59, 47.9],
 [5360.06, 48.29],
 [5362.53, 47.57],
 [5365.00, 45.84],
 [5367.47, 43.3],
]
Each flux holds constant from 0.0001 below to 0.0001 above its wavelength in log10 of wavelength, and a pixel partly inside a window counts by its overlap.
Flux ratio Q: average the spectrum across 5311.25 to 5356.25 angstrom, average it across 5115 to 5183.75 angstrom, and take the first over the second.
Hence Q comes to 1.54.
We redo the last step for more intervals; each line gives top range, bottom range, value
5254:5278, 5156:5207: 1.37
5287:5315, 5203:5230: 1.34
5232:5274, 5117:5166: 1.32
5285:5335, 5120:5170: 1.49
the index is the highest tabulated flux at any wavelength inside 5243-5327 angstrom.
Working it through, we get 47.46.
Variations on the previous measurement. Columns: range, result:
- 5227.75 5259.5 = 43.23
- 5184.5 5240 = 42.12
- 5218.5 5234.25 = 39.58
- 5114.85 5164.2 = 31.72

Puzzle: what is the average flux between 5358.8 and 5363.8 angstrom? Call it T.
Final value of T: 47.9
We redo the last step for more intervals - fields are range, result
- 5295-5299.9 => 41.1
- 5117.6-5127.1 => 29.3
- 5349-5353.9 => 43.5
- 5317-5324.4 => 43.7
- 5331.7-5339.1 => 41.1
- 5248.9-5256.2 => 41.3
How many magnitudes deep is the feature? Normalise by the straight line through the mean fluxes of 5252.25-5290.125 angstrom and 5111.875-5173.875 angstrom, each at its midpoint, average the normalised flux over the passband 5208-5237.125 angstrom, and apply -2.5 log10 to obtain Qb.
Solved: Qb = -0.04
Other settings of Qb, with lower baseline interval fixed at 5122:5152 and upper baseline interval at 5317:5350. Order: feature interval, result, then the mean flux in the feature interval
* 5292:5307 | -0.11 mag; 42.5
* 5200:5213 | 0.21 mag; 27.3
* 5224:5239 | -0.10 mag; 37.9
